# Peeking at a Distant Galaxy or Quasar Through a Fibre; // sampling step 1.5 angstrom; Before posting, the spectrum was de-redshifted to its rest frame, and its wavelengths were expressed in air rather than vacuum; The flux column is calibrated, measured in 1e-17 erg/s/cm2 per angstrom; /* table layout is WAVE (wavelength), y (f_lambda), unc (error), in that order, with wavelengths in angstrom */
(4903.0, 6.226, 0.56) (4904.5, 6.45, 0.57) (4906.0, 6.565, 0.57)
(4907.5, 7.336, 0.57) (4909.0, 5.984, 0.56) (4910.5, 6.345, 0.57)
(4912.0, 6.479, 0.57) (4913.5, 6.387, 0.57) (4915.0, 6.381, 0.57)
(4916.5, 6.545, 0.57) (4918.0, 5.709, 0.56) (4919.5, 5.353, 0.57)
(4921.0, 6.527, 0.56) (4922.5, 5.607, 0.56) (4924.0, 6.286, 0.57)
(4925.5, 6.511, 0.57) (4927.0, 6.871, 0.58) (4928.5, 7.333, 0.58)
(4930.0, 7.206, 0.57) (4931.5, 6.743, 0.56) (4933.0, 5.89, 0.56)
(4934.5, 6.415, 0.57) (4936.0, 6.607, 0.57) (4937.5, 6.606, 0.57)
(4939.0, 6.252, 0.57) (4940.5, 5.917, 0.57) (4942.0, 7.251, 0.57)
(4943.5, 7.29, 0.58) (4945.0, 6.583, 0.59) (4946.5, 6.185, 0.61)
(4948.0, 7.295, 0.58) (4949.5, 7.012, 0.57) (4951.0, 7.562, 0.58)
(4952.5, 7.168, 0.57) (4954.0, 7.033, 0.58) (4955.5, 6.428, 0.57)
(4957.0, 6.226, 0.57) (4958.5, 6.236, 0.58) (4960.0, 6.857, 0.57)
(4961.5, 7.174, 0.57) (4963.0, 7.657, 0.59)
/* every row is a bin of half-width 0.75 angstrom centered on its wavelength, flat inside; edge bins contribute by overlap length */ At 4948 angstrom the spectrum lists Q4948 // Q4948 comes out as 7.295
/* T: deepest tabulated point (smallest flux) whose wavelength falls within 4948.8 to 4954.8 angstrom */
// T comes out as 7.012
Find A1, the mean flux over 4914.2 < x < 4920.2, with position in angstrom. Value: 6.01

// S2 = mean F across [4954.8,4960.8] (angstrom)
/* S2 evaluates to 6.44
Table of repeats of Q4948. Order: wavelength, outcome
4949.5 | 7.012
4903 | 6.226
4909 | 5.984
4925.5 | 6.511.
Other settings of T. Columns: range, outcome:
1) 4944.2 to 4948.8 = 6.185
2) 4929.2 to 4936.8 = 5.89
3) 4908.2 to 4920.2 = 5.353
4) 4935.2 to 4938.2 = 6.606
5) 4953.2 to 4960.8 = 6.226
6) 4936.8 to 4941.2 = 5.917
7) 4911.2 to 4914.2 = 6.387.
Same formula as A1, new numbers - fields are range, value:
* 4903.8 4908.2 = 6.78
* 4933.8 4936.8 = 6.51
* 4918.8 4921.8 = 5.94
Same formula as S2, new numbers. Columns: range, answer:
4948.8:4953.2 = 7.25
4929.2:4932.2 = 6.98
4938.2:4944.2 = 6.67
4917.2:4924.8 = 5.9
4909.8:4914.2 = 6.4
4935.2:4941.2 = 6.35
